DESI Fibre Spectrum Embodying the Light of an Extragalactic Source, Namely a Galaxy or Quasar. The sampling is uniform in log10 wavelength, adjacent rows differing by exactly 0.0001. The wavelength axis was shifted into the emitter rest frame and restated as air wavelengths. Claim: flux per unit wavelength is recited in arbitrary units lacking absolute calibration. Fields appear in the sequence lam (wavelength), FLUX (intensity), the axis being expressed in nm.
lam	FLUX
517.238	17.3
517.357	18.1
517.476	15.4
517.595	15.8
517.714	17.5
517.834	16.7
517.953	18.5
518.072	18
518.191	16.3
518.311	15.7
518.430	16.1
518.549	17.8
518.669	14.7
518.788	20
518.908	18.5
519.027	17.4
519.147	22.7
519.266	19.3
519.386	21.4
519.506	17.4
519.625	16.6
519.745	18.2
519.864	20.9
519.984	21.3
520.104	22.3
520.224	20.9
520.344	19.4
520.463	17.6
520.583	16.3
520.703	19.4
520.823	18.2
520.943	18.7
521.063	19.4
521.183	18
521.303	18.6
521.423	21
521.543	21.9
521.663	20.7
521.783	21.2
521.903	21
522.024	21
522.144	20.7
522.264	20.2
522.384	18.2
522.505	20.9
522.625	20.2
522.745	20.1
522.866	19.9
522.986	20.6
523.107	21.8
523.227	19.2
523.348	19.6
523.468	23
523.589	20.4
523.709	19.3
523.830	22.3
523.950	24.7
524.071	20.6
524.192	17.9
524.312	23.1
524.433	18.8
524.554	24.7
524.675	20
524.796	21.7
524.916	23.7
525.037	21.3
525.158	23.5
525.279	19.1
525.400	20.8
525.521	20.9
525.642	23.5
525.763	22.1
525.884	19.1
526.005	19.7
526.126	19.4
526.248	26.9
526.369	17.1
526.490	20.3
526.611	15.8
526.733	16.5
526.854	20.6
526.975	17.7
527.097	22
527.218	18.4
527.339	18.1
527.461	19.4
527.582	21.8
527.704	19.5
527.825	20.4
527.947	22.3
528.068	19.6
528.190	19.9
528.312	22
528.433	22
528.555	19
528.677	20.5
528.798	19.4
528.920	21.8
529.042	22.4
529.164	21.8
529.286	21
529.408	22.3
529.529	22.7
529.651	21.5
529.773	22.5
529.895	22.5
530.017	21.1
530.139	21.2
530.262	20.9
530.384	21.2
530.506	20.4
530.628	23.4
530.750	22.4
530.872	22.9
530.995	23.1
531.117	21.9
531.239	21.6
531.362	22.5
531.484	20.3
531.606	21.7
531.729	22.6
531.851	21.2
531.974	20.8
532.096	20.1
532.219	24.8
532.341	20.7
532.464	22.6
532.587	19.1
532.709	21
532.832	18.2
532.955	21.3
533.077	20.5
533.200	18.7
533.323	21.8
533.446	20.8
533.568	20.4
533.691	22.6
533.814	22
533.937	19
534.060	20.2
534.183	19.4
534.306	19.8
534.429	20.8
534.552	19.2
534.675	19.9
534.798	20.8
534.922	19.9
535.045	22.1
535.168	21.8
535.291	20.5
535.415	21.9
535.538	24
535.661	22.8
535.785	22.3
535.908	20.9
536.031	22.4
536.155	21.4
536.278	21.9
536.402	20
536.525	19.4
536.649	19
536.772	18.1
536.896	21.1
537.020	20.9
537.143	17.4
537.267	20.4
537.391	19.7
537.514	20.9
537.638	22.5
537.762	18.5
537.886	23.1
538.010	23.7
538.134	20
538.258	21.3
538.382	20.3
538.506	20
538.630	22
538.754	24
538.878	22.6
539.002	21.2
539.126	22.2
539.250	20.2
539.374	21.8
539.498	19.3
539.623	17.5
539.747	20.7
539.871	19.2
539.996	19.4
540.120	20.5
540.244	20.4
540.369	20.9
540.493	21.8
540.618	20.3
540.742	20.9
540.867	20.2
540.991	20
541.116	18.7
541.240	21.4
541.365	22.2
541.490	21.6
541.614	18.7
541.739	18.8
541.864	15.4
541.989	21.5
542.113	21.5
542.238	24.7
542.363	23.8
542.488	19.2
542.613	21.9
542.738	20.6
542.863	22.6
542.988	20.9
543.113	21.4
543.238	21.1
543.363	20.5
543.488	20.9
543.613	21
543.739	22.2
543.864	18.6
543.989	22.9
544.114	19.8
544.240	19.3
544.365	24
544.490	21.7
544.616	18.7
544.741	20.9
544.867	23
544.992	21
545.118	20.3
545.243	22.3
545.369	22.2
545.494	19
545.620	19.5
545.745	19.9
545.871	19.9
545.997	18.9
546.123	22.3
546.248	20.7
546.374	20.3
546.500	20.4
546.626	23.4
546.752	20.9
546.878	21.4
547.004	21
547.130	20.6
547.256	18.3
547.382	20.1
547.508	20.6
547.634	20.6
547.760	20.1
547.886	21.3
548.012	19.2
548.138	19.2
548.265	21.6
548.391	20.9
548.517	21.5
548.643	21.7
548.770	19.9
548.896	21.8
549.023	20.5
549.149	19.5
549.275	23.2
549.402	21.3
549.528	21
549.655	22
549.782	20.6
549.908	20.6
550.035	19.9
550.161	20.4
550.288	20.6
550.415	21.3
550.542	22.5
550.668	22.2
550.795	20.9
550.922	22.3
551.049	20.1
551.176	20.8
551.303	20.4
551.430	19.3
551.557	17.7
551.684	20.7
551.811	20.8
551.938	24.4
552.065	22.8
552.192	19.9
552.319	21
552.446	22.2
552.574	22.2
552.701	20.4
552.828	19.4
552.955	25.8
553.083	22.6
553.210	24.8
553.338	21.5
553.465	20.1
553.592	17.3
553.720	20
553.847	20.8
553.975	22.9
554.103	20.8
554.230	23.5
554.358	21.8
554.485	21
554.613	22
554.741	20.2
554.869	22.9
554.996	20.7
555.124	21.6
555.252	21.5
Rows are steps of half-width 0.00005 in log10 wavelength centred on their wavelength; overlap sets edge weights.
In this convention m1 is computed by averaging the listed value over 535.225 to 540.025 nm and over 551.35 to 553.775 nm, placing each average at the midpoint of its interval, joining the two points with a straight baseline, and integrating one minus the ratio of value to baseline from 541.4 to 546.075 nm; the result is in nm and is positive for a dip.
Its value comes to 0.04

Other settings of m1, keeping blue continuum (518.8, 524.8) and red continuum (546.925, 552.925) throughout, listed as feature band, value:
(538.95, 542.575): 0.024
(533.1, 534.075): -0.013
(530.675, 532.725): -0.137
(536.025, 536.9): 0.012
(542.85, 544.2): -0.019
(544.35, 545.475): -0.034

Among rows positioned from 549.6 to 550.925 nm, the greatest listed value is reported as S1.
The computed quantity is 22.5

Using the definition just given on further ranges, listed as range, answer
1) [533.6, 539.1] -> 24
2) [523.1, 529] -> 26.9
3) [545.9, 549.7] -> 23.4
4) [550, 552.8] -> 24.4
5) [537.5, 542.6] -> 24.7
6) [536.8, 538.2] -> 23.7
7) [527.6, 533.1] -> 24.8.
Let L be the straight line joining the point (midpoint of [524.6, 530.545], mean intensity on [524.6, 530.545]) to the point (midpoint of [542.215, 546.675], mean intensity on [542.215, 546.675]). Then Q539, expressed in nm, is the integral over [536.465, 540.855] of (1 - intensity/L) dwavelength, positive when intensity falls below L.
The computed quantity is 0.08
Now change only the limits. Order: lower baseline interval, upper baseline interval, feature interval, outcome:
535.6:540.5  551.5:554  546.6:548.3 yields 0.05 nm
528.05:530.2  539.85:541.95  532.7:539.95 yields -0.08 nm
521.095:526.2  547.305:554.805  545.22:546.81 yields 0.03 nm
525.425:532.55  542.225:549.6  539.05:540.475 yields 0.05 nm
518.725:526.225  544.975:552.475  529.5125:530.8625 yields -0.09 nm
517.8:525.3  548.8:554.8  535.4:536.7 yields -0.06 nm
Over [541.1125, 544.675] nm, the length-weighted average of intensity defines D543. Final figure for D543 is 20.9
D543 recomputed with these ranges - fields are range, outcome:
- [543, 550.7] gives 20.9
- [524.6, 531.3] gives 21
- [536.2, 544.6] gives 20.7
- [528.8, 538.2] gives 21.1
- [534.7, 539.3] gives 21.1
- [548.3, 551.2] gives 21.1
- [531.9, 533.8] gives 20.9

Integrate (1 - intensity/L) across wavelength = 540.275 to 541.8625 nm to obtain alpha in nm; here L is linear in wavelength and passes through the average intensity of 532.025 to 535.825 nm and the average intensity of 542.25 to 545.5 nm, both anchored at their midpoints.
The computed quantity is 0.07 nm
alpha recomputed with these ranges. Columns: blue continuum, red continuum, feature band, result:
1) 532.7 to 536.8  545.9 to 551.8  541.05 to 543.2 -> -0.01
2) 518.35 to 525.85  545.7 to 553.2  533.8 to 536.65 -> -0.05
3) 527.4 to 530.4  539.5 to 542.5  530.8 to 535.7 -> -0.06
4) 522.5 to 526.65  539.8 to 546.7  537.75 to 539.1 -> -0.05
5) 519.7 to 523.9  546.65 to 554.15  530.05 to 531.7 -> -0.12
